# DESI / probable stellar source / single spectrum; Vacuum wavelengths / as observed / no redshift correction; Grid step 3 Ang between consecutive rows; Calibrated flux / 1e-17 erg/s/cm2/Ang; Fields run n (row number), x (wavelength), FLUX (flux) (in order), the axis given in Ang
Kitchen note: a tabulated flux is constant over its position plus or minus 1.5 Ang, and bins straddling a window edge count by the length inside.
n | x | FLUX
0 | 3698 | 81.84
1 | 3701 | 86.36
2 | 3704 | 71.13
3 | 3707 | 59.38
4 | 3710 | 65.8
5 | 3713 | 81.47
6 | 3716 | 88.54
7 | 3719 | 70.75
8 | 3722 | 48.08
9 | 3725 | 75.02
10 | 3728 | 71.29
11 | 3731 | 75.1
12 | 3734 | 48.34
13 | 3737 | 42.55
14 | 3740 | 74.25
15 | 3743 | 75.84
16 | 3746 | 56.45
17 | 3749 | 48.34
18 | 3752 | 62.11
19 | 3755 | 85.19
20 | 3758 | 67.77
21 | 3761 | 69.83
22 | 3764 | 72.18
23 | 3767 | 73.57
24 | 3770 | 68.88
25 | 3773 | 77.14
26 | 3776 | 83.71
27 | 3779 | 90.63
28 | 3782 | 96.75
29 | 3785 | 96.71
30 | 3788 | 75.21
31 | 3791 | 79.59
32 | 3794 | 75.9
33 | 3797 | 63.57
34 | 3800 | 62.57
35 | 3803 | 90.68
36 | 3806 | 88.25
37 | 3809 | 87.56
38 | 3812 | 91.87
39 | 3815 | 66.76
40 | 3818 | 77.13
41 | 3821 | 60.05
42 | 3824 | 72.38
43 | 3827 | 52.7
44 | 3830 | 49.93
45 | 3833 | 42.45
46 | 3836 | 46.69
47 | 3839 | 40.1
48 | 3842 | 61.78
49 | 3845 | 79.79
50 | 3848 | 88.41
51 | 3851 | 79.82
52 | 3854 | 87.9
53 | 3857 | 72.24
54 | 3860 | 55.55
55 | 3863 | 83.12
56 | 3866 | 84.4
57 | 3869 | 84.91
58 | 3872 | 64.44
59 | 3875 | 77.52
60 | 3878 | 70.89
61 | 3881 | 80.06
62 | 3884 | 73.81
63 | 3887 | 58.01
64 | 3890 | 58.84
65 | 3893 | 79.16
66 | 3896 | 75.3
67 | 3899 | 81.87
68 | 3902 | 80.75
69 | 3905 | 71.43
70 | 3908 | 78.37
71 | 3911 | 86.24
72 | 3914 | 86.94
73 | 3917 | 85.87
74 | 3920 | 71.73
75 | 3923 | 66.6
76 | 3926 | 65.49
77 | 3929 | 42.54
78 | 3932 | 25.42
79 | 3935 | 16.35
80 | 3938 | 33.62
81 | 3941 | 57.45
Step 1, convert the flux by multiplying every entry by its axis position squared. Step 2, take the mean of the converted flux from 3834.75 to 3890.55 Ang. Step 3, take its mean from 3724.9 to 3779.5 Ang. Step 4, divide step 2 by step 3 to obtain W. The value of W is 1.10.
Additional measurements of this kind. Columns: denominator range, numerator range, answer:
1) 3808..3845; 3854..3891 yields 1.19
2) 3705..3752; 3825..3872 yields 1.10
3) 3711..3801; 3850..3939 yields 1.04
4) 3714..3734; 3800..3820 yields 1.22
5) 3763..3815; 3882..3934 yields 0.92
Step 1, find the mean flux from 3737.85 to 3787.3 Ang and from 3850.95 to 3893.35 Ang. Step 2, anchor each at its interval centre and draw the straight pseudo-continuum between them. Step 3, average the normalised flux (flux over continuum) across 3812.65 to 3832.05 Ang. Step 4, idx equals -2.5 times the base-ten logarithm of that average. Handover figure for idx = 0.162 mag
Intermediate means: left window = 74.5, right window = 73.7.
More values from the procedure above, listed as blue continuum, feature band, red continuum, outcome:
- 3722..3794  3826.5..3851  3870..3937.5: 0.17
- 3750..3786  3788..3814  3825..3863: -0.11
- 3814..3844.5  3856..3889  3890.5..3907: -0.06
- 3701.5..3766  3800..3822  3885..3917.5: -0.12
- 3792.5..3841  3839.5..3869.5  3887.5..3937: -0.15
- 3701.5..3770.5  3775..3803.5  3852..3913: -0.15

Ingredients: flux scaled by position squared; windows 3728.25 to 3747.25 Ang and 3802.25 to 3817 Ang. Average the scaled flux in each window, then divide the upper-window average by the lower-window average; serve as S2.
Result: 1.40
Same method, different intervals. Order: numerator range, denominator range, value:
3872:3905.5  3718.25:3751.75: 1.27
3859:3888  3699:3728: 1.12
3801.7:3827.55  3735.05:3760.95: 1.25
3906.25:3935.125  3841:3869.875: 0.86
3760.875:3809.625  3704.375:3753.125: 1.26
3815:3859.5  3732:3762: 1.08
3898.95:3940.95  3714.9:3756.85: 1.05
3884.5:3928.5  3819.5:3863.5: 1.19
